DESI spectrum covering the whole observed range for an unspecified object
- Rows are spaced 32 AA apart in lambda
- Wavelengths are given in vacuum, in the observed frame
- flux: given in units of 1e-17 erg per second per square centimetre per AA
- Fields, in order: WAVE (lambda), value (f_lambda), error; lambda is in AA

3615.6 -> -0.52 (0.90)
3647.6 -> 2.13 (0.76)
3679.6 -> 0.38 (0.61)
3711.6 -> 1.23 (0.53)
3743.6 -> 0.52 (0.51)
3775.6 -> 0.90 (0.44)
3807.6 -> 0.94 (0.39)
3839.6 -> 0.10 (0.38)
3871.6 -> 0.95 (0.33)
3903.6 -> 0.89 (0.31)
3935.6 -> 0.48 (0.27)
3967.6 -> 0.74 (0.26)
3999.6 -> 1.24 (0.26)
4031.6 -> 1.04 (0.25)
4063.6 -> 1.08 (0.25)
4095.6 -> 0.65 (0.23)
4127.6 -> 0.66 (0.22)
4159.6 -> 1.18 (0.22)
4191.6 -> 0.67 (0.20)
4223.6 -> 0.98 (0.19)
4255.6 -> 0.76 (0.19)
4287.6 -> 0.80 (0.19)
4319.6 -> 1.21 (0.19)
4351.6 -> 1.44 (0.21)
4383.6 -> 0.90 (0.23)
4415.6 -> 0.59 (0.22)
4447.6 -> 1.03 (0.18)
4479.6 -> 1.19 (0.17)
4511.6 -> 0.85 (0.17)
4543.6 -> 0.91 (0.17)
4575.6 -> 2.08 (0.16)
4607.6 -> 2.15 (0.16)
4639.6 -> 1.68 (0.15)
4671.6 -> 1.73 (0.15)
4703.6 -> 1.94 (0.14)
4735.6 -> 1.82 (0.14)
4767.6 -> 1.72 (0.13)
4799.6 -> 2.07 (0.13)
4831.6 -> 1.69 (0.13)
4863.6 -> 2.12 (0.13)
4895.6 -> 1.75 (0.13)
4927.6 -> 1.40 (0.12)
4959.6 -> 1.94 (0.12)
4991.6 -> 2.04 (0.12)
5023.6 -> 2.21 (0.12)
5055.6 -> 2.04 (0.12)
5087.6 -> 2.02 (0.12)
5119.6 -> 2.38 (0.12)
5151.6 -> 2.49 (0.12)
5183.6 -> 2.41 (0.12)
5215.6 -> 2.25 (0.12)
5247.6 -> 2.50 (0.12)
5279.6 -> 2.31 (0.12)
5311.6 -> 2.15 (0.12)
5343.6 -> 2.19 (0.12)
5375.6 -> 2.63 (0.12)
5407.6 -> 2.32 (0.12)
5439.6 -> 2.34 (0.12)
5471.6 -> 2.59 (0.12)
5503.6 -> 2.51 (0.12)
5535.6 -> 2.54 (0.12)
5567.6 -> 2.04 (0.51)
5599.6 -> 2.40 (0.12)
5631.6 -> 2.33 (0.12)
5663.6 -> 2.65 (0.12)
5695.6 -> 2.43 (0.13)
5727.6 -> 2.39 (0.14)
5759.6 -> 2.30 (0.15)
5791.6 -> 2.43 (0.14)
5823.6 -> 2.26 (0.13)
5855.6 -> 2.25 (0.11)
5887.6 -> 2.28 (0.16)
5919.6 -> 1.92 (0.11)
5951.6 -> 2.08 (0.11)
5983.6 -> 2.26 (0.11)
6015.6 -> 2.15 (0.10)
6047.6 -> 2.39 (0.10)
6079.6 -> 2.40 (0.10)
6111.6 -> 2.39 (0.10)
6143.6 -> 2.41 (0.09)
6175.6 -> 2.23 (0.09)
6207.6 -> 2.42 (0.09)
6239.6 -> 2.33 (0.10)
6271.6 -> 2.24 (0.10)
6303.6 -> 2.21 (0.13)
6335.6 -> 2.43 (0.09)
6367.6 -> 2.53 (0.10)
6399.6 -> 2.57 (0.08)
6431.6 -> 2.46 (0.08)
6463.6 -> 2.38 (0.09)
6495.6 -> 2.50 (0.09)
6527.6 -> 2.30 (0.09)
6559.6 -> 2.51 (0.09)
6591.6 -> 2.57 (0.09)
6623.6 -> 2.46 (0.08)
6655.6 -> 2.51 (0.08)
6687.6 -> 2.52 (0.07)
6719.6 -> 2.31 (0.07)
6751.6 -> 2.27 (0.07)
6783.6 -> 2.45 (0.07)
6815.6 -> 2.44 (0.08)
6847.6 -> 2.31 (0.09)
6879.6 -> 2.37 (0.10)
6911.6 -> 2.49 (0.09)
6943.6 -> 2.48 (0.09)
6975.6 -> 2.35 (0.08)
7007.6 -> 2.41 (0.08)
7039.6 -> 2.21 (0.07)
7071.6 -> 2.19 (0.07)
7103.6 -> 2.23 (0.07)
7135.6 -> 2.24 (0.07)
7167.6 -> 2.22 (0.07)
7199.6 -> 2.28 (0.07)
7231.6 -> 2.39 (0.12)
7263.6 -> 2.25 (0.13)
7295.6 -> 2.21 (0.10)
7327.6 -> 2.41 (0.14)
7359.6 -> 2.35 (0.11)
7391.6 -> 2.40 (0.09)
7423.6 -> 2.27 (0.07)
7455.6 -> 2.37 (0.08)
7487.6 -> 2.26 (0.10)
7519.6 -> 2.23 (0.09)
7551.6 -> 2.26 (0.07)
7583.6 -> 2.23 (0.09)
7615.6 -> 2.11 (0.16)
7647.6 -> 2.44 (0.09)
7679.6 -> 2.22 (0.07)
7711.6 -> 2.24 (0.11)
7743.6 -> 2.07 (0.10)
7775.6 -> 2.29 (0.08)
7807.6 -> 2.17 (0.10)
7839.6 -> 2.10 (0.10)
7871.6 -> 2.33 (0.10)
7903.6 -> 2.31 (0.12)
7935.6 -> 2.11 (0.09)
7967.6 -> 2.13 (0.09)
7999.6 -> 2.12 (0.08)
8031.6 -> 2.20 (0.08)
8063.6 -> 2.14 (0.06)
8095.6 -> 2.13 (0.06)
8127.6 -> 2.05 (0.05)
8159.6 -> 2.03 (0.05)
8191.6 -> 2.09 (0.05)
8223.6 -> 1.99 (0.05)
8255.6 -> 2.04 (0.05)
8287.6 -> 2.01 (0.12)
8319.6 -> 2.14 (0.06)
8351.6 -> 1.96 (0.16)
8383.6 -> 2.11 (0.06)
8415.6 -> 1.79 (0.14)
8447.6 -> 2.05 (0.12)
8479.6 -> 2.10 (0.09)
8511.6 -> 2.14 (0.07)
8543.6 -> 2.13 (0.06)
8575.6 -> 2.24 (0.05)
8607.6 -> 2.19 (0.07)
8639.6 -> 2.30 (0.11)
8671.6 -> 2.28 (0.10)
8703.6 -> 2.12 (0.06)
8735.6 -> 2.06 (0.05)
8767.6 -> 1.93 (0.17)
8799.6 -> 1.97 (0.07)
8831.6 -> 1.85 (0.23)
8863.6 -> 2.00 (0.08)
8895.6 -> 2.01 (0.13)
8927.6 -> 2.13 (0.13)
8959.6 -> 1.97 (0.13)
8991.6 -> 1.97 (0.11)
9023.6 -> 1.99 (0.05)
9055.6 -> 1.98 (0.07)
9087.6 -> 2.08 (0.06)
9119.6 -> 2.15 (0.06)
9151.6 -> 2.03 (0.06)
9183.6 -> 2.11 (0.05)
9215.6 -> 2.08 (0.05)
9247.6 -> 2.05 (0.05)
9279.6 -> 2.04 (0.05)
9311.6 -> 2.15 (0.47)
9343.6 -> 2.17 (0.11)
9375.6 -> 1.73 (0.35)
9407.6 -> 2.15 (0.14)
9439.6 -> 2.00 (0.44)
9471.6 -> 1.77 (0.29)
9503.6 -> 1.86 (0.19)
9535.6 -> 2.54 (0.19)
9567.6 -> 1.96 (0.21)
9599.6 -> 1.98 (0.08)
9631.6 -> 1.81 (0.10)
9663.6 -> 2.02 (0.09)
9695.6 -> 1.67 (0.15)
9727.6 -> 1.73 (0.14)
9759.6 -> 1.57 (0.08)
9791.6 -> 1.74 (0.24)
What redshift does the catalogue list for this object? 0.14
